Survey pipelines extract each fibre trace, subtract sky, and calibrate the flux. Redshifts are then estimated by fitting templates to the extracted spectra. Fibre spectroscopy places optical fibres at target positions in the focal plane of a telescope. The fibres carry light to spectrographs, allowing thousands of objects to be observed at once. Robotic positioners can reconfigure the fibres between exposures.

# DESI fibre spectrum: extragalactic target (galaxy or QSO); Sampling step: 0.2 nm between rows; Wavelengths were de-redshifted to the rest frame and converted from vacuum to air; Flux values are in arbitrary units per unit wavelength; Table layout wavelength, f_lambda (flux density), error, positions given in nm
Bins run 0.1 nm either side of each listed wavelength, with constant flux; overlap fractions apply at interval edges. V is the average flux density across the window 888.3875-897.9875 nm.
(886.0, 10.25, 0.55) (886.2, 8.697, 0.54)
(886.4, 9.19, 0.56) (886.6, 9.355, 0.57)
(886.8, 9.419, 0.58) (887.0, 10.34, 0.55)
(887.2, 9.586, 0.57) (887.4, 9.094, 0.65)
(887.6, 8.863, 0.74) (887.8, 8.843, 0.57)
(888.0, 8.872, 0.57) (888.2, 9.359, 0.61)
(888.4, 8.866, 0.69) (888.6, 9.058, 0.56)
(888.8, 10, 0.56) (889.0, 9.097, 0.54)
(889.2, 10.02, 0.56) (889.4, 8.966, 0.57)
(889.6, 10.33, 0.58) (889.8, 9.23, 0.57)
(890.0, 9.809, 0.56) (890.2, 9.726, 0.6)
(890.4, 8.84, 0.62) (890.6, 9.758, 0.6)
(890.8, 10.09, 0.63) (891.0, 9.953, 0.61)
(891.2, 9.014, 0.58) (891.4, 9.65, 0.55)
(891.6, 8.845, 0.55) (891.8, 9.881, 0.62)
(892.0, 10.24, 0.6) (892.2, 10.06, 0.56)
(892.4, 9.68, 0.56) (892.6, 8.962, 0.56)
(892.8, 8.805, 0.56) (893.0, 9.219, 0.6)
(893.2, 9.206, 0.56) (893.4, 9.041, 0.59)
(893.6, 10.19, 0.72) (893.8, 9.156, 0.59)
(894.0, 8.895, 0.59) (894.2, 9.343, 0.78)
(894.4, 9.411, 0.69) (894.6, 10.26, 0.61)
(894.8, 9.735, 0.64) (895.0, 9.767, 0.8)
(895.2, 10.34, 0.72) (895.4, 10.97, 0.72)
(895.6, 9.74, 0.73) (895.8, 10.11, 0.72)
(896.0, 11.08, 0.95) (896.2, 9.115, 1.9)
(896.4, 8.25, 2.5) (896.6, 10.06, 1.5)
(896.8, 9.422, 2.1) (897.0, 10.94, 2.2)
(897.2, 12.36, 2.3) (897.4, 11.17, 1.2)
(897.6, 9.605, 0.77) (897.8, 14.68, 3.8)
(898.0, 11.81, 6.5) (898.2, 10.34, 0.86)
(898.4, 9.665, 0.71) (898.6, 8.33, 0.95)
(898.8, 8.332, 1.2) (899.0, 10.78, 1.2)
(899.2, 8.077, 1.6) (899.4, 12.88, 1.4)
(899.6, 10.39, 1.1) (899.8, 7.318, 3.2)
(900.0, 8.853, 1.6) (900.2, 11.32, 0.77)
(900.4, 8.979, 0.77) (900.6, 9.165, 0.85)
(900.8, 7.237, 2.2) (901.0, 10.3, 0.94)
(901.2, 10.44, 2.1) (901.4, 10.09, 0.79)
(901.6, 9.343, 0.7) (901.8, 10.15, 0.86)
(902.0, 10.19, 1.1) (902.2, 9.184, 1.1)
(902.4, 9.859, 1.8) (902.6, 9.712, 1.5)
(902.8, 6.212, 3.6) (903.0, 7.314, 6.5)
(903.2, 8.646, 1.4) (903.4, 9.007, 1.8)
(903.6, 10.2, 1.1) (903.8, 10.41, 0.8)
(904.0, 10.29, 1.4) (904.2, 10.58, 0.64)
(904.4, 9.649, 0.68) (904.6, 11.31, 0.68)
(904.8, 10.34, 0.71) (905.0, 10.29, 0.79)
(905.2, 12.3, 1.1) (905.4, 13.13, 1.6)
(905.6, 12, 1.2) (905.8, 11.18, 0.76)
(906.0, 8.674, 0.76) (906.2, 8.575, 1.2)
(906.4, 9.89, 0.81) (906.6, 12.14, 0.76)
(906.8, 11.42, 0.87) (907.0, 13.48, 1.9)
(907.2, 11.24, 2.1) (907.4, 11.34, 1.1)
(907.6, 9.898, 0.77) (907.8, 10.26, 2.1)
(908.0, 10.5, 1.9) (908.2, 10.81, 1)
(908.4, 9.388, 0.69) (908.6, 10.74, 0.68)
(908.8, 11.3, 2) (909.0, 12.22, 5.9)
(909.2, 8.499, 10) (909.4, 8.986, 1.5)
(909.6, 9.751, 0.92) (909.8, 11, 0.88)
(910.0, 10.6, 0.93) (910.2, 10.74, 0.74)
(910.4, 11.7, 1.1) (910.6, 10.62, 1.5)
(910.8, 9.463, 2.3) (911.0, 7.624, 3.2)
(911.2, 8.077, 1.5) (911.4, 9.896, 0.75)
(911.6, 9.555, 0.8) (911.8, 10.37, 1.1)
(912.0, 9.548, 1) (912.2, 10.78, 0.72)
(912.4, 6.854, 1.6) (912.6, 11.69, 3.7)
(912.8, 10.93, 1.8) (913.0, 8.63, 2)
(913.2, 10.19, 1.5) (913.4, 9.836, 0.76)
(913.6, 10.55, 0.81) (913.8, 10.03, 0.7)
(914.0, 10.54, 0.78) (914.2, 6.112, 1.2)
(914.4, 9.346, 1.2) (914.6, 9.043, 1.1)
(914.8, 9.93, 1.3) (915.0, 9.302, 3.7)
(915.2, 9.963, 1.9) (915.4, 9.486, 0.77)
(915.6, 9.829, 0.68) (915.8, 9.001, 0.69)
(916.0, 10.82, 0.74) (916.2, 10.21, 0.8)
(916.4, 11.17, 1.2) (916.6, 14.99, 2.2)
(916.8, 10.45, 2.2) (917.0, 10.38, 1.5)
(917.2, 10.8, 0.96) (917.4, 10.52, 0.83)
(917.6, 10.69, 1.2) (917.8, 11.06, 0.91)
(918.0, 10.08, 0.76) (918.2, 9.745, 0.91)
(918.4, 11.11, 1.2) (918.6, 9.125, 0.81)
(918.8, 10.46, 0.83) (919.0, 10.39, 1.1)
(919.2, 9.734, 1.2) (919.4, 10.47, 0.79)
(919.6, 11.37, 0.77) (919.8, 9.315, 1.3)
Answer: 9.84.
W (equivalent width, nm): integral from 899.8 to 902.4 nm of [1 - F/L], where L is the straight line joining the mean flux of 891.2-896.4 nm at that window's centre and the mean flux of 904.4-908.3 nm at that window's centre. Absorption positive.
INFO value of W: 0.22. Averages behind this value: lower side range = 9.63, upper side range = 11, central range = 9.53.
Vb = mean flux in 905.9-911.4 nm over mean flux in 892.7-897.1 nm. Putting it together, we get 1.07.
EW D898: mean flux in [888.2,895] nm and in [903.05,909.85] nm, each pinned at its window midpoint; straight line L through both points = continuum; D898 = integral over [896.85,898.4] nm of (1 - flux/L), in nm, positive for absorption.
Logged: -0.226 nm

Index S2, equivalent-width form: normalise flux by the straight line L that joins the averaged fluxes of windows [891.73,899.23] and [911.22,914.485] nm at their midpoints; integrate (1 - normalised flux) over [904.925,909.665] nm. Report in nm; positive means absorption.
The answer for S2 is -0.50 nm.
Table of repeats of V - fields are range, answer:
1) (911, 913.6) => 9.65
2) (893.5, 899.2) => 10.1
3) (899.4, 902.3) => 9.61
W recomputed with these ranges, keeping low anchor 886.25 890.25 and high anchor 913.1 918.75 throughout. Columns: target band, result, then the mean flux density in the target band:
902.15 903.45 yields 0.169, 8.52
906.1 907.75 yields -0.178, 11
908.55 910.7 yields -0.124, 10.6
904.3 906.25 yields -0.186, 10.8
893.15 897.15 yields -0.088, 9.79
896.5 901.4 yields -0.212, 10.1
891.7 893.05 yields -0.008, 9.56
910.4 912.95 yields 0.091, 9.68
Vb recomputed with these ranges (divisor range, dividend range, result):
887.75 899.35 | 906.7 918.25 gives 1.05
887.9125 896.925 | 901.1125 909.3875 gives 1.07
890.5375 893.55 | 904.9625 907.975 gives 1.16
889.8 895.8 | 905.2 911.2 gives 1.10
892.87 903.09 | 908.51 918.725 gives 1.03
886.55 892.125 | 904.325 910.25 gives 1.13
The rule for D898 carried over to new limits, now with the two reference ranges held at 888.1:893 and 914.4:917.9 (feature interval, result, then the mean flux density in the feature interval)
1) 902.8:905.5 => -0.03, 10.1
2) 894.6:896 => -0.07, 10.2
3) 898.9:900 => 0.00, 9.79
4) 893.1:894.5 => 0.04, 9.32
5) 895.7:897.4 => -0.09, 10.2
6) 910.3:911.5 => 0.08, 9.56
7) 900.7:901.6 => 0.04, 9.5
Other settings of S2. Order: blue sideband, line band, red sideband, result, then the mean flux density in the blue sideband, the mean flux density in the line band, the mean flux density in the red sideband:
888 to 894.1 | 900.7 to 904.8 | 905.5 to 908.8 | 0.34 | 9.46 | 9.53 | 10.7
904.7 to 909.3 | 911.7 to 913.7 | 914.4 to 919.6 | 0.12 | 10.9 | 9.94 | 10.4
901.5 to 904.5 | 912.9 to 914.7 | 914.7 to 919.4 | 0.14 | 9.38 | 9.36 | 10.4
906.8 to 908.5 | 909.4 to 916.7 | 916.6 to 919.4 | 0.52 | 10.9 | 9.94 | 10.5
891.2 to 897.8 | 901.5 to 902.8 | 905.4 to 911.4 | 0.09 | 9.86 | 9.47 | 10.5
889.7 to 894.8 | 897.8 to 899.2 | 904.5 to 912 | -0.03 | 9.5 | 10.1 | 10.5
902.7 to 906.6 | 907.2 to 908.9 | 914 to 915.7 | -0.14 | 10.1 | 10.6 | 9.21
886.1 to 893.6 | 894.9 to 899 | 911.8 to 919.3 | -0.30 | 9.41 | 10.3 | 10.1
